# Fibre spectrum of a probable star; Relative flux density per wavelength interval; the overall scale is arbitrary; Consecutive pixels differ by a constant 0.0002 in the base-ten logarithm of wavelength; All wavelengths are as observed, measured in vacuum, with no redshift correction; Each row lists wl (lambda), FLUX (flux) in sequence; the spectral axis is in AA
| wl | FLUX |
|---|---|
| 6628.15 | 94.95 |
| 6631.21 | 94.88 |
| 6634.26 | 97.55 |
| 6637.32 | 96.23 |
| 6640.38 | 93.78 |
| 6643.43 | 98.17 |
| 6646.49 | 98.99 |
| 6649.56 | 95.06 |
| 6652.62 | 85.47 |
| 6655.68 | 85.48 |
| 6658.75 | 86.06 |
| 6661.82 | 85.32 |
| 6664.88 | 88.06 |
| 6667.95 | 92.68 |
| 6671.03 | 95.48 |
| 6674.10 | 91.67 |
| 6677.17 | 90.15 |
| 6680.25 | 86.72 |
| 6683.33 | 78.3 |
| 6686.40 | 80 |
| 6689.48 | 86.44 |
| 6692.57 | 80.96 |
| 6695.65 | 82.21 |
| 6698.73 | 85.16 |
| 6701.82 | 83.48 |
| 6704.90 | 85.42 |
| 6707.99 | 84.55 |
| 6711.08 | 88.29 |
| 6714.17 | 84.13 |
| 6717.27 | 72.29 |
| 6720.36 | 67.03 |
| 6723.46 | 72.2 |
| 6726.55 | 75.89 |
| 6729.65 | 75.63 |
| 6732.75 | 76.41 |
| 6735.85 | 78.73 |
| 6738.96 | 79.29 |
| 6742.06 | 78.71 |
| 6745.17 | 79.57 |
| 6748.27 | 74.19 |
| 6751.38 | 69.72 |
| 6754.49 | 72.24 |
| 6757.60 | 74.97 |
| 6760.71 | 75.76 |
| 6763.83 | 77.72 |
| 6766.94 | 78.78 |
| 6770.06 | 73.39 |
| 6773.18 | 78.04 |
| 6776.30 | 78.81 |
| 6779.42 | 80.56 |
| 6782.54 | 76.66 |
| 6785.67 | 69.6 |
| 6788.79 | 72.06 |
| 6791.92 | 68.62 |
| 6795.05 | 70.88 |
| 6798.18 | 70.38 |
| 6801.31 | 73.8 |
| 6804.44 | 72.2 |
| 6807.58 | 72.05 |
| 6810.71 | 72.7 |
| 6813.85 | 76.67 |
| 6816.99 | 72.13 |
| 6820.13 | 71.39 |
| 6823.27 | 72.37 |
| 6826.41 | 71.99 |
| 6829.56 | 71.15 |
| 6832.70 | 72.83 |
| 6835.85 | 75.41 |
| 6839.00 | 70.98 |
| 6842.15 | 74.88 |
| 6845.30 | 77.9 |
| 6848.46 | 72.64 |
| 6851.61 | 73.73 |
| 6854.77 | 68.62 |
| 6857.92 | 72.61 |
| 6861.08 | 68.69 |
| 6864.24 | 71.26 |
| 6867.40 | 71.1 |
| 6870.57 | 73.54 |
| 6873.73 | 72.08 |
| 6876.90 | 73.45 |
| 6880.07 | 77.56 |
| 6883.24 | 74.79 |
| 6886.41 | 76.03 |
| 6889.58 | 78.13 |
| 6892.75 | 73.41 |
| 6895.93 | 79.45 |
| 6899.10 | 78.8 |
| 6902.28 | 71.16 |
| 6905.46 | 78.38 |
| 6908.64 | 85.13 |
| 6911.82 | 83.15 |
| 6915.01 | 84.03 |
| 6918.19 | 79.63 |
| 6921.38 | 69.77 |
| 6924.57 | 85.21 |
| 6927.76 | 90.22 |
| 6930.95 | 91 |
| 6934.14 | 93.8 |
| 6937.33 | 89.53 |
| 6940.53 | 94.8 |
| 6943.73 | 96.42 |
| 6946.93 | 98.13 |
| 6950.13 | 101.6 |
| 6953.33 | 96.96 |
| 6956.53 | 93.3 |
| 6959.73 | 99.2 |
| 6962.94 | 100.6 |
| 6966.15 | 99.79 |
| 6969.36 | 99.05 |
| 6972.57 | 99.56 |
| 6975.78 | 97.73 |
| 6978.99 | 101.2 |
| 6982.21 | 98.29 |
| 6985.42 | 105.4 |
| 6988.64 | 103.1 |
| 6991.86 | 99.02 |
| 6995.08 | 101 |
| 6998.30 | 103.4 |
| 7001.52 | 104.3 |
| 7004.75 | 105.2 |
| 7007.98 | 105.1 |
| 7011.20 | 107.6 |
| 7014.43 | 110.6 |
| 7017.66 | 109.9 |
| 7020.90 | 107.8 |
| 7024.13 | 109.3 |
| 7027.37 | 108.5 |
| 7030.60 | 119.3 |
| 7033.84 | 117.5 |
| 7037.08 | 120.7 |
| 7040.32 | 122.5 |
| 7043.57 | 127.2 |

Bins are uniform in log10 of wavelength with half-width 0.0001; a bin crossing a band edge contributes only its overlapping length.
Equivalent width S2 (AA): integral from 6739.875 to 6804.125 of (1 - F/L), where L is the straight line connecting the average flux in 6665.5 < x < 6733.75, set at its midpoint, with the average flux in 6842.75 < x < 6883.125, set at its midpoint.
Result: 2.9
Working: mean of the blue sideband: 82.6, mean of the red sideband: 72.9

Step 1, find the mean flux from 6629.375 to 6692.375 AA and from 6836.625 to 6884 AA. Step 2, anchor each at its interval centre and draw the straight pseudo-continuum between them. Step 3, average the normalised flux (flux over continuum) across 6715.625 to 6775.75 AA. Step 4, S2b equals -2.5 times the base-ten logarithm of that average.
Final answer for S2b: 0.102 mag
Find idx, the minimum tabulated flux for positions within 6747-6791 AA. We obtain 69.6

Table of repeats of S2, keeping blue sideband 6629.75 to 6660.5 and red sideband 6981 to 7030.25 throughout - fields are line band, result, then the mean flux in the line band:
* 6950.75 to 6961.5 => 0.7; 97.1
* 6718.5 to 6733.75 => 3.6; 73.3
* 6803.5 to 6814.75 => 2.9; 73.3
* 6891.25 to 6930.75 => 8.5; 80.3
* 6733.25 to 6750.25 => 3.3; 77.8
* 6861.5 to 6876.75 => 4.4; 71.9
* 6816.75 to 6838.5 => 5.9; 72.4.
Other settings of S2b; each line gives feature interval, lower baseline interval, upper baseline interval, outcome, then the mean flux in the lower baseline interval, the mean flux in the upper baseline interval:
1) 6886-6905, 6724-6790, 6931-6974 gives 0.19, 76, 96.9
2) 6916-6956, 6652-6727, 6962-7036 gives 0.12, 83.8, 105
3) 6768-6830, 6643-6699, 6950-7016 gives 0.26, 87.9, 102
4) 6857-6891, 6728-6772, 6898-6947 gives 0.13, 76.1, 85.2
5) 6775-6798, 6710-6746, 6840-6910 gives 0.04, 77.1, 74.6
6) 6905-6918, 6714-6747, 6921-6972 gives 0.11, 76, 94.4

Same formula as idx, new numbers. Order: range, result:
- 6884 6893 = 73.41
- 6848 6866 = 68.62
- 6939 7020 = 93.3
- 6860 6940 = 68.69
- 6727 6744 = 75.63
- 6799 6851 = 70.98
